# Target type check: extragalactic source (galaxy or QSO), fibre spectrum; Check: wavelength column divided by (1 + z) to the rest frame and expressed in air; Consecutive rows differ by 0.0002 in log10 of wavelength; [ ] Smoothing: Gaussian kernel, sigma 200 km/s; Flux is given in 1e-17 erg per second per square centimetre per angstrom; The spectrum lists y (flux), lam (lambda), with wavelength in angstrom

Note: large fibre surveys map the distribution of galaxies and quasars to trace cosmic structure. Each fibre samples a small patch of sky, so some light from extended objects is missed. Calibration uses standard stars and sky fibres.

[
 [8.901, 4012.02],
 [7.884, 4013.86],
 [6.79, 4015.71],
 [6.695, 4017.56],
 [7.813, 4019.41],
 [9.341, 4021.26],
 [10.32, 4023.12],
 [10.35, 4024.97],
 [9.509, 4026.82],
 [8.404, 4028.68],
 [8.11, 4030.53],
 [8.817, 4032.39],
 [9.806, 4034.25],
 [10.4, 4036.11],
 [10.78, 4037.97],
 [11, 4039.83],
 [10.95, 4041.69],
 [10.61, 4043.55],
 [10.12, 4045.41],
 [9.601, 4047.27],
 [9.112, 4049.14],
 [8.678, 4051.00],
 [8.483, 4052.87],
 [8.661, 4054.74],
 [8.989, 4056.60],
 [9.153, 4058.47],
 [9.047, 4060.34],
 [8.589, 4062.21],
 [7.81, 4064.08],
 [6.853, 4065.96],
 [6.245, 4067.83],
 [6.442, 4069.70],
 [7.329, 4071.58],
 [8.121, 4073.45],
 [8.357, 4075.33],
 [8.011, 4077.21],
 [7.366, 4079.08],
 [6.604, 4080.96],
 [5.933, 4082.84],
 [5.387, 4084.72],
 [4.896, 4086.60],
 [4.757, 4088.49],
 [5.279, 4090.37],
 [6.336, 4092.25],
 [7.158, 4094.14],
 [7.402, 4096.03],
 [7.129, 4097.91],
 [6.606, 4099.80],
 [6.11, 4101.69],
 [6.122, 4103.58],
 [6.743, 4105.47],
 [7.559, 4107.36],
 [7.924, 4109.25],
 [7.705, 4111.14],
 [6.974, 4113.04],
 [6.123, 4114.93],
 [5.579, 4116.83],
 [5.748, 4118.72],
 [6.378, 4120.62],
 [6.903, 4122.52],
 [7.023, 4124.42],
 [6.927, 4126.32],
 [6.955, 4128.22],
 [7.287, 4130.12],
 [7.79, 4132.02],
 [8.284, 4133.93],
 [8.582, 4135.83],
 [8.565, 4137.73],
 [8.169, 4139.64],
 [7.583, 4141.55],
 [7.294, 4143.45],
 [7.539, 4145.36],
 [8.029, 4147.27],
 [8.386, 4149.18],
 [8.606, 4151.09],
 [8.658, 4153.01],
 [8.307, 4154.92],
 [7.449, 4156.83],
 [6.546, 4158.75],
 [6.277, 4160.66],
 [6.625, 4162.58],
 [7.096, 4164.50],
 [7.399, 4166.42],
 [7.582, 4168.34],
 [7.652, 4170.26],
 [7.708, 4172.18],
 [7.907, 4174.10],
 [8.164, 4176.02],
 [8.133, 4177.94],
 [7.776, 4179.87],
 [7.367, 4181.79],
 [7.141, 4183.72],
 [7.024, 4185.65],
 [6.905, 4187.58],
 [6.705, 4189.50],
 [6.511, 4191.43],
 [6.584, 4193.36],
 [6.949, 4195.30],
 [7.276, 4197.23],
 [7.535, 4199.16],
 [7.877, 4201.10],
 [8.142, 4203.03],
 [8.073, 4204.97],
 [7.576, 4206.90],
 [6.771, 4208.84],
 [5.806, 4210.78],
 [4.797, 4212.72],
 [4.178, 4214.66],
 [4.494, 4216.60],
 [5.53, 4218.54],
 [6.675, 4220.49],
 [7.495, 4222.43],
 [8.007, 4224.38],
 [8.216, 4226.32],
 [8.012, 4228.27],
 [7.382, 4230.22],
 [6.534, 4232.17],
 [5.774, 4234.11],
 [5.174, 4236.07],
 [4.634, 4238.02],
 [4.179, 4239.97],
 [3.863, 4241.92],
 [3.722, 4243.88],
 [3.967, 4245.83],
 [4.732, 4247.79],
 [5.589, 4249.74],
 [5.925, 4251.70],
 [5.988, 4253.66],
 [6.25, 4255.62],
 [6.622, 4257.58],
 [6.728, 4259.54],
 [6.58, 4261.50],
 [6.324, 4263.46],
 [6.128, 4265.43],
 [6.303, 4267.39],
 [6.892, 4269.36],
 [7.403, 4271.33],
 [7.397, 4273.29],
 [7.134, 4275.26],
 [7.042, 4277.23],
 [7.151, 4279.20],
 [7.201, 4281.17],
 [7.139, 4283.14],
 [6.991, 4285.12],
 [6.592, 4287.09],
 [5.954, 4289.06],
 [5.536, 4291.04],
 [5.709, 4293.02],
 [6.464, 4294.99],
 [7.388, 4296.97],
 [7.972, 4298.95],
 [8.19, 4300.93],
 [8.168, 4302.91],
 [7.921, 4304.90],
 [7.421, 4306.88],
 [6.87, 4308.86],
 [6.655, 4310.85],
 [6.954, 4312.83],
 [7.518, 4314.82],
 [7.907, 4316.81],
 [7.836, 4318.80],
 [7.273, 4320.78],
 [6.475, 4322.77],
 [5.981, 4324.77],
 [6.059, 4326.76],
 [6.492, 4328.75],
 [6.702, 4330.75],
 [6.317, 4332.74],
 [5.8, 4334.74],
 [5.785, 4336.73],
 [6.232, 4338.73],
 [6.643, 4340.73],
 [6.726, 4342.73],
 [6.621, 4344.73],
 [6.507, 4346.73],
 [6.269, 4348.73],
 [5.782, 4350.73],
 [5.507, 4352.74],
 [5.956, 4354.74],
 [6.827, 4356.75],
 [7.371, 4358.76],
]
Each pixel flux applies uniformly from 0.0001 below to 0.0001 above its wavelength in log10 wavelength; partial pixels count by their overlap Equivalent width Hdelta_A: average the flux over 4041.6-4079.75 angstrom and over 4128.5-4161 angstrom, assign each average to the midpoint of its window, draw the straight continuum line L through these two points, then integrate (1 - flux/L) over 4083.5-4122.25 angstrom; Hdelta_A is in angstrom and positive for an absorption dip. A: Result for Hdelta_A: 8.3 angstrom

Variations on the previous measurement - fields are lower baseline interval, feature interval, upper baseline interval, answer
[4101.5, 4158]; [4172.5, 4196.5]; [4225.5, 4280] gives -1.56 angstrom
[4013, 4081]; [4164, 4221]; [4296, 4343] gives 5.94 angstrom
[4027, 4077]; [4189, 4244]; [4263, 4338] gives 8.42 angstrom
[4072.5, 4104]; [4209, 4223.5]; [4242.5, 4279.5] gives 1.43 angstrom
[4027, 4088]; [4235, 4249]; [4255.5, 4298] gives 5.24 angstrom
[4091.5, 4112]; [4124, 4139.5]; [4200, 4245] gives -2.14 angstrom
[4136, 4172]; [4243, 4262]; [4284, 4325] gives 4.37 angstrom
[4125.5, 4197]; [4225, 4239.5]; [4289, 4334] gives 1.55 angstrom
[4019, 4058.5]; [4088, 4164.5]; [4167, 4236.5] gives 9.25 angstrom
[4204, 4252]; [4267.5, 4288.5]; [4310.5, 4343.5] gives -2.54 angstrom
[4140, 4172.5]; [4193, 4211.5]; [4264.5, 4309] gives 0.19 angstrom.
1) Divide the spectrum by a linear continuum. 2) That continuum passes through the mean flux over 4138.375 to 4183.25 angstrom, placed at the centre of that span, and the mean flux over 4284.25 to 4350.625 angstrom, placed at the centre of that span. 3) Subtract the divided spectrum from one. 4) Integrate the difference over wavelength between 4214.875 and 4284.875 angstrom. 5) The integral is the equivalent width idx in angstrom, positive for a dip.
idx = 9.1 angstrom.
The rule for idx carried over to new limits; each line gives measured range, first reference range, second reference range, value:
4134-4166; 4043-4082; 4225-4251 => -3.79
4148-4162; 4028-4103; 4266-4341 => -0.30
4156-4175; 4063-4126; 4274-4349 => -1.34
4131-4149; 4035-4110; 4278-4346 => -1.09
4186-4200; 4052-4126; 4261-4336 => 0.06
